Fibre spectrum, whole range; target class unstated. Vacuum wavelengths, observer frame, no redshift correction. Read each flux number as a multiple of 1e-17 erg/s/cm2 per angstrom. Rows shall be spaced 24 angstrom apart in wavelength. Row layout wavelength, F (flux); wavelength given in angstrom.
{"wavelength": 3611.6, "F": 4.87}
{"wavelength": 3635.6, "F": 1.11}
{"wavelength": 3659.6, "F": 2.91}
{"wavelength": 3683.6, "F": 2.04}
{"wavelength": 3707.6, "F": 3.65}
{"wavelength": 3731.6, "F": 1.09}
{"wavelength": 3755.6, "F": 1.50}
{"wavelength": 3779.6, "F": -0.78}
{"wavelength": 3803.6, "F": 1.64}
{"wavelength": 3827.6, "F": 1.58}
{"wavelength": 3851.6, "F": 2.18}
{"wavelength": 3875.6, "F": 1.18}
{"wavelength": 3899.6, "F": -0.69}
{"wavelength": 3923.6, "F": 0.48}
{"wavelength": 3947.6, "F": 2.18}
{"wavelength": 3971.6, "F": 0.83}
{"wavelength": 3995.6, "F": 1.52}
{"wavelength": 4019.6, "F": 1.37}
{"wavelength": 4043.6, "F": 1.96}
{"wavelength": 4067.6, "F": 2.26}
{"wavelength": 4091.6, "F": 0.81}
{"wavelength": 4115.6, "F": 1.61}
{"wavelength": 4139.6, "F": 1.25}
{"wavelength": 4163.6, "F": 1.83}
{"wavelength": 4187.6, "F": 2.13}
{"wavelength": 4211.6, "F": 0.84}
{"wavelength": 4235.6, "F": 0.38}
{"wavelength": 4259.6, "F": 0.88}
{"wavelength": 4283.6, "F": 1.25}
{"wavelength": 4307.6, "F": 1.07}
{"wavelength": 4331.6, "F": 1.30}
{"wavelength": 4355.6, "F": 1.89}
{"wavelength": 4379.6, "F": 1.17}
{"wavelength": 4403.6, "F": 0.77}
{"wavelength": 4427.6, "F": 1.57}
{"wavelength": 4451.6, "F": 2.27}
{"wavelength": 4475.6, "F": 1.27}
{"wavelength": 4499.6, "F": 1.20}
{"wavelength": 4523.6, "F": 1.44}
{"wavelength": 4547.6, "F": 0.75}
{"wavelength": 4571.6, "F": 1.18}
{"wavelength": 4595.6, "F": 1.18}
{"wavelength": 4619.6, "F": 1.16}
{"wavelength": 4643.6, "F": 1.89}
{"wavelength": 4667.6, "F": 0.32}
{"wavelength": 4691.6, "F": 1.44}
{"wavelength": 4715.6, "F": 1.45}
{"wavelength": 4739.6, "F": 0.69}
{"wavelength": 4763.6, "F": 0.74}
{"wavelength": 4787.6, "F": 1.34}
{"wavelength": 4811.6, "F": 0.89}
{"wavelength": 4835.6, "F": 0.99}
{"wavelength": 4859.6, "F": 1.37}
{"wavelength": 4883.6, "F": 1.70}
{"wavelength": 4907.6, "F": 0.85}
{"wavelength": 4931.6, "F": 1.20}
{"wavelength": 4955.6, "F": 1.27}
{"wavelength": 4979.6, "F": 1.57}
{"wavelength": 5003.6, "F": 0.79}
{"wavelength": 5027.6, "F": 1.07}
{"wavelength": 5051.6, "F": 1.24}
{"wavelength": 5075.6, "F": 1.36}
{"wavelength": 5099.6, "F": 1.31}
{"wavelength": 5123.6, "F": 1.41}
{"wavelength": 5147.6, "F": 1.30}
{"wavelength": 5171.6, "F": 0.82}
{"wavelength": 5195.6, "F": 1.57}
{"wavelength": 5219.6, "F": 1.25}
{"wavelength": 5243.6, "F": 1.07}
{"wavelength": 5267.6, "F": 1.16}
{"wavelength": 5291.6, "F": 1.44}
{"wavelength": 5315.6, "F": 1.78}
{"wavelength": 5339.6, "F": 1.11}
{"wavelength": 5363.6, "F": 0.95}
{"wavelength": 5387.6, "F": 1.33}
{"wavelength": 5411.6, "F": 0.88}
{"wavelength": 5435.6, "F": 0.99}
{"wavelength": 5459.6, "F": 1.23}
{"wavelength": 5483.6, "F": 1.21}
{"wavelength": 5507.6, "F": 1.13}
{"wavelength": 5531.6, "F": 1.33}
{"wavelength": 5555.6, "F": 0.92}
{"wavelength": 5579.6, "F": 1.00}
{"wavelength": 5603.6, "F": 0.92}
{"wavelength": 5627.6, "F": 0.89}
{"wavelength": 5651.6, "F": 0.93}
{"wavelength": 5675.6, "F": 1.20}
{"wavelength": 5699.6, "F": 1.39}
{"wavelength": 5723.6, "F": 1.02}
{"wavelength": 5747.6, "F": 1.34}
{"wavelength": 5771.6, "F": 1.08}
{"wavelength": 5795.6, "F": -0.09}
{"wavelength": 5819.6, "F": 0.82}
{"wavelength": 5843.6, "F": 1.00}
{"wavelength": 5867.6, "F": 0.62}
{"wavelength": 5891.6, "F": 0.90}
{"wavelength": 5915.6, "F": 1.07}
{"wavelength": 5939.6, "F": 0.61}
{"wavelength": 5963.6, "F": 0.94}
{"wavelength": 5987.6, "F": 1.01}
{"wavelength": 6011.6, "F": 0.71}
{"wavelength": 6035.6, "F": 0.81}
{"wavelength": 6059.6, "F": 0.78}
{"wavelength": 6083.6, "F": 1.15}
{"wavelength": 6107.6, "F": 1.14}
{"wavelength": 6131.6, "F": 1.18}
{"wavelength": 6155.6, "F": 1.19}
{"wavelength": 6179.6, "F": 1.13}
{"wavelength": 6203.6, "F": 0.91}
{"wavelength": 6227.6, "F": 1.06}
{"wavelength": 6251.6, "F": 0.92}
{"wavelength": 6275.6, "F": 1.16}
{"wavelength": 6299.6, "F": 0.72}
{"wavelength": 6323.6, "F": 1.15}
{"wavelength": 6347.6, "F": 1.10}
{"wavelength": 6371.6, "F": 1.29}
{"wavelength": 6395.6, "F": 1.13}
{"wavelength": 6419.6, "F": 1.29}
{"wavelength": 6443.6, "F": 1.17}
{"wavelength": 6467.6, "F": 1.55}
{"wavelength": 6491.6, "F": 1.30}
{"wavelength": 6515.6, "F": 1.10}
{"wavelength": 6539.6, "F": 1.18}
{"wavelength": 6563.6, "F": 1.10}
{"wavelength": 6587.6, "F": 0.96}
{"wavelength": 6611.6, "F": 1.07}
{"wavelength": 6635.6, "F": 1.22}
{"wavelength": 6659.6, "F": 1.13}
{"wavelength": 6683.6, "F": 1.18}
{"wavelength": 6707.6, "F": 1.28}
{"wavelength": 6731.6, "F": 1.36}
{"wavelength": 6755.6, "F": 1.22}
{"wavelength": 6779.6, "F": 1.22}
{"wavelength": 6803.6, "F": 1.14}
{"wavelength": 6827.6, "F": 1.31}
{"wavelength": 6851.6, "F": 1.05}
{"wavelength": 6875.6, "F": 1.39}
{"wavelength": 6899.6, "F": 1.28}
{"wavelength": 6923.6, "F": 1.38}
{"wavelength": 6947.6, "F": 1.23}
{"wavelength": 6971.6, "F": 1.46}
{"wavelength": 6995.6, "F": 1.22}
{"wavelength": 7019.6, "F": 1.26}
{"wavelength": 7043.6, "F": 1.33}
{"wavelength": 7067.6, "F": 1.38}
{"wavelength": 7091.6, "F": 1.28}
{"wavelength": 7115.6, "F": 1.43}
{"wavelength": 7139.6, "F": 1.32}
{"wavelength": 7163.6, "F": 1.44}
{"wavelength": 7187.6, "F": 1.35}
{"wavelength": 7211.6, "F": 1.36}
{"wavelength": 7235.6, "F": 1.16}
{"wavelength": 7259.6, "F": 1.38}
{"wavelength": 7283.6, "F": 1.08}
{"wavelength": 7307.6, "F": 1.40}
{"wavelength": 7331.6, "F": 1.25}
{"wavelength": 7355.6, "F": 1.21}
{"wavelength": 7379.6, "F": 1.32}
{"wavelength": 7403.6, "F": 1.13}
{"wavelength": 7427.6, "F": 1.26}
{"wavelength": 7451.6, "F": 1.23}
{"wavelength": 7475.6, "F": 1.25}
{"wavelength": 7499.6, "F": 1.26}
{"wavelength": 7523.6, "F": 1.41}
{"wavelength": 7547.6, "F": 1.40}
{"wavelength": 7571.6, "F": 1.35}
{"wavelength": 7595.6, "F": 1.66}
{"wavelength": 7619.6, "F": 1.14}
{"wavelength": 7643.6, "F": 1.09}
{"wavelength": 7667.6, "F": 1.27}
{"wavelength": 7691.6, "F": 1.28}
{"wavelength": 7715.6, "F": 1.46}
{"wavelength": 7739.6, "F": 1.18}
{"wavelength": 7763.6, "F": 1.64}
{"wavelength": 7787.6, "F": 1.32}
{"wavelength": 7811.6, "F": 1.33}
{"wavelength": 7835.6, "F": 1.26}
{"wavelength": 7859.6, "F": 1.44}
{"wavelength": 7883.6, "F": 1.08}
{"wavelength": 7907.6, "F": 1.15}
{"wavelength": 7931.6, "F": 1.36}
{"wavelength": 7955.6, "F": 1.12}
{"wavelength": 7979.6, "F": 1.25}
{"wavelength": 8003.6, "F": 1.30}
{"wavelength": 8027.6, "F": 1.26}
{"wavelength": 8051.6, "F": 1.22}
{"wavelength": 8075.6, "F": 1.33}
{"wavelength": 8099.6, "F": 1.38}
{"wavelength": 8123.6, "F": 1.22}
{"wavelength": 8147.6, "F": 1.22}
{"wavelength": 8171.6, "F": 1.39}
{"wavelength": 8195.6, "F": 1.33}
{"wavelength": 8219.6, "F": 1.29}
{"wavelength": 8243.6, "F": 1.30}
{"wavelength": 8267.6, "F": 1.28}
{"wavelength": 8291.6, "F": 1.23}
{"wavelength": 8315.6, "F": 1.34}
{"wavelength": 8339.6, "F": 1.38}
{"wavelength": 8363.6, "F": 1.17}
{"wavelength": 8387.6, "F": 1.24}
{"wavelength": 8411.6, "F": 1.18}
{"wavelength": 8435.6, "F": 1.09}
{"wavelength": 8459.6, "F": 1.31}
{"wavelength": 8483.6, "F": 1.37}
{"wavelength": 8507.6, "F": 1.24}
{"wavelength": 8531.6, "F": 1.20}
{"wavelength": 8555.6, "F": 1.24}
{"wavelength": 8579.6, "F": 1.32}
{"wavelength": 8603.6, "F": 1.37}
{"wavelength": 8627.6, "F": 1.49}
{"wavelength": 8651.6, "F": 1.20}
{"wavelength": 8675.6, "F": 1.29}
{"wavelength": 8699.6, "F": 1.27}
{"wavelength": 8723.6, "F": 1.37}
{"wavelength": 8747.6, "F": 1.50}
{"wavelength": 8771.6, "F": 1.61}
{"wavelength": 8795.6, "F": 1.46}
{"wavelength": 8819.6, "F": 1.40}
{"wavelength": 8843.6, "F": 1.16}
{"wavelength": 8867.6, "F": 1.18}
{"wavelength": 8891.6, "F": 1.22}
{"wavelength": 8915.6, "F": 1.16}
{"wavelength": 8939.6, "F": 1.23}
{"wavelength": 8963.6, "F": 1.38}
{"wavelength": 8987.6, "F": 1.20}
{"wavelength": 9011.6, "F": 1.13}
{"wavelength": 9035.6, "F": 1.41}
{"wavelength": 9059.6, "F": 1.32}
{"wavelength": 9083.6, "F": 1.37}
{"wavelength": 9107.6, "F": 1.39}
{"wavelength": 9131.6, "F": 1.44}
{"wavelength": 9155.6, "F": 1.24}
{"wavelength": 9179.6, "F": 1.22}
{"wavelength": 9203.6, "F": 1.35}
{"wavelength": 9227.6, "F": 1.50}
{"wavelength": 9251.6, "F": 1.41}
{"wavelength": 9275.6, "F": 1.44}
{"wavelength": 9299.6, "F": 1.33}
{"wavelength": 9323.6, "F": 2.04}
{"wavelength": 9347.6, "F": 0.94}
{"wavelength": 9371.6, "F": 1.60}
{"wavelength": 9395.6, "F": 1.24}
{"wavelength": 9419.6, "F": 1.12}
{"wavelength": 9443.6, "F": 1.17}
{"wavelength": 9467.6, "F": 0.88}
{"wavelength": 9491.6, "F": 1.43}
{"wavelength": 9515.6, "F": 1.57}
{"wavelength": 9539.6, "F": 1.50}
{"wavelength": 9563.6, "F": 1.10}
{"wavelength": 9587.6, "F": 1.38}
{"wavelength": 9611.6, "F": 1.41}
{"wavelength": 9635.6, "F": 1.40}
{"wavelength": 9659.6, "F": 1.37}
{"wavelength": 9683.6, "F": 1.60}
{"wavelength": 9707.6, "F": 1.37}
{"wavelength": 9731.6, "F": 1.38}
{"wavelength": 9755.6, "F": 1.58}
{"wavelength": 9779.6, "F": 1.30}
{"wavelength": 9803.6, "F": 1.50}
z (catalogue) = 0.53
